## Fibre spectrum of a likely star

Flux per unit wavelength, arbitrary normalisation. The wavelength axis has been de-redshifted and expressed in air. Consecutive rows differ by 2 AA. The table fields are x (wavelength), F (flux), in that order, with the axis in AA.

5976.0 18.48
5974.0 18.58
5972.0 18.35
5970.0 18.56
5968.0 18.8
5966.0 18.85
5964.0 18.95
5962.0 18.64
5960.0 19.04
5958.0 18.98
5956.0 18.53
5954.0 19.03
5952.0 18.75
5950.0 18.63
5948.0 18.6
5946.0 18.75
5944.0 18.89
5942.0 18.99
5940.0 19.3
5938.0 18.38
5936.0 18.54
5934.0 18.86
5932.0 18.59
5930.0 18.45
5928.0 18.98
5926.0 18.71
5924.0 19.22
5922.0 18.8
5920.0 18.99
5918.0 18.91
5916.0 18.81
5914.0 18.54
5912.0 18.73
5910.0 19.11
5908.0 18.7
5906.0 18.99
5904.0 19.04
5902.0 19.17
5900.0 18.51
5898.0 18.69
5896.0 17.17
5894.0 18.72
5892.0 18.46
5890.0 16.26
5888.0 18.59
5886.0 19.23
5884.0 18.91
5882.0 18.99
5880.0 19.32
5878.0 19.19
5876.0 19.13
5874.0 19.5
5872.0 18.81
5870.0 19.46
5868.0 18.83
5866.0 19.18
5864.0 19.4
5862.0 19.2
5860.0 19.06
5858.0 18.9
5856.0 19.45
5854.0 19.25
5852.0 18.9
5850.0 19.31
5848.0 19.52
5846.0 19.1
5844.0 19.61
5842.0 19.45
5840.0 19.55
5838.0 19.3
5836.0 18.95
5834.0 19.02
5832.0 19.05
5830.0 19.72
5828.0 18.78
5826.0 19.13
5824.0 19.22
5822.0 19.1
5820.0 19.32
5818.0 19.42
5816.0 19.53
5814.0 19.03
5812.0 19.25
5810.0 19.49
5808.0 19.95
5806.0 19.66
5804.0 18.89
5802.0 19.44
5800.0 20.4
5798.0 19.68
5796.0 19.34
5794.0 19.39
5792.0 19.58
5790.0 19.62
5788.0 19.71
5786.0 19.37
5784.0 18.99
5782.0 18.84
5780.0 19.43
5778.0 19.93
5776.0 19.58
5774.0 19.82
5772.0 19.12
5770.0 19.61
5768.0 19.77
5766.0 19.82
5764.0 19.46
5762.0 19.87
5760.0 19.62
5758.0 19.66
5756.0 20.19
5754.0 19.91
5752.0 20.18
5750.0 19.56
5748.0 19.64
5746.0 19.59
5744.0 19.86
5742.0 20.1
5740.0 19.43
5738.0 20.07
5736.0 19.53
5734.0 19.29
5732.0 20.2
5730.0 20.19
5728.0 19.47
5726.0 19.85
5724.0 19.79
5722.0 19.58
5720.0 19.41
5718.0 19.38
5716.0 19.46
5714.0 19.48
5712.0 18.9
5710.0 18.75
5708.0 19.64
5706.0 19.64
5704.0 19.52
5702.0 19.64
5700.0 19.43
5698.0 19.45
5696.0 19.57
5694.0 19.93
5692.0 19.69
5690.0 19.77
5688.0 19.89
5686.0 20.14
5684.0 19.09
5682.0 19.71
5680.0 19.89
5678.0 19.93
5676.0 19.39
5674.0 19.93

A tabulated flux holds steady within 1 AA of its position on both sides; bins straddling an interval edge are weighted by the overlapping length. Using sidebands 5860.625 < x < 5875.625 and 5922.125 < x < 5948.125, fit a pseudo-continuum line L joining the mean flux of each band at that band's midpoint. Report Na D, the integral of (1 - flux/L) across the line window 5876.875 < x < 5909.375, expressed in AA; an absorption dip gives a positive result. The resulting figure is 0.7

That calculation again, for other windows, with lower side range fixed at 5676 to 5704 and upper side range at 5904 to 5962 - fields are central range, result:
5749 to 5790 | -0.5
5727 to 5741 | -0.2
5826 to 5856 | -0.2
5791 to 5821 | -0.3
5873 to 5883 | -0.1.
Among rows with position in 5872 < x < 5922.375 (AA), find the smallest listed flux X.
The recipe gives 16.26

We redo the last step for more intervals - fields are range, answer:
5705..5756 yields 18.75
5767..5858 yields 18.78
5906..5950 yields 18.38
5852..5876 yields 18.81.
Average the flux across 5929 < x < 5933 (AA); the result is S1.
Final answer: 18.5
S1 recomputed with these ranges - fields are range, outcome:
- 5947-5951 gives 18.6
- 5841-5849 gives 19.4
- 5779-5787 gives 19.2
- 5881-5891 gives 18.4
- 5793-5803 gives 19.6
